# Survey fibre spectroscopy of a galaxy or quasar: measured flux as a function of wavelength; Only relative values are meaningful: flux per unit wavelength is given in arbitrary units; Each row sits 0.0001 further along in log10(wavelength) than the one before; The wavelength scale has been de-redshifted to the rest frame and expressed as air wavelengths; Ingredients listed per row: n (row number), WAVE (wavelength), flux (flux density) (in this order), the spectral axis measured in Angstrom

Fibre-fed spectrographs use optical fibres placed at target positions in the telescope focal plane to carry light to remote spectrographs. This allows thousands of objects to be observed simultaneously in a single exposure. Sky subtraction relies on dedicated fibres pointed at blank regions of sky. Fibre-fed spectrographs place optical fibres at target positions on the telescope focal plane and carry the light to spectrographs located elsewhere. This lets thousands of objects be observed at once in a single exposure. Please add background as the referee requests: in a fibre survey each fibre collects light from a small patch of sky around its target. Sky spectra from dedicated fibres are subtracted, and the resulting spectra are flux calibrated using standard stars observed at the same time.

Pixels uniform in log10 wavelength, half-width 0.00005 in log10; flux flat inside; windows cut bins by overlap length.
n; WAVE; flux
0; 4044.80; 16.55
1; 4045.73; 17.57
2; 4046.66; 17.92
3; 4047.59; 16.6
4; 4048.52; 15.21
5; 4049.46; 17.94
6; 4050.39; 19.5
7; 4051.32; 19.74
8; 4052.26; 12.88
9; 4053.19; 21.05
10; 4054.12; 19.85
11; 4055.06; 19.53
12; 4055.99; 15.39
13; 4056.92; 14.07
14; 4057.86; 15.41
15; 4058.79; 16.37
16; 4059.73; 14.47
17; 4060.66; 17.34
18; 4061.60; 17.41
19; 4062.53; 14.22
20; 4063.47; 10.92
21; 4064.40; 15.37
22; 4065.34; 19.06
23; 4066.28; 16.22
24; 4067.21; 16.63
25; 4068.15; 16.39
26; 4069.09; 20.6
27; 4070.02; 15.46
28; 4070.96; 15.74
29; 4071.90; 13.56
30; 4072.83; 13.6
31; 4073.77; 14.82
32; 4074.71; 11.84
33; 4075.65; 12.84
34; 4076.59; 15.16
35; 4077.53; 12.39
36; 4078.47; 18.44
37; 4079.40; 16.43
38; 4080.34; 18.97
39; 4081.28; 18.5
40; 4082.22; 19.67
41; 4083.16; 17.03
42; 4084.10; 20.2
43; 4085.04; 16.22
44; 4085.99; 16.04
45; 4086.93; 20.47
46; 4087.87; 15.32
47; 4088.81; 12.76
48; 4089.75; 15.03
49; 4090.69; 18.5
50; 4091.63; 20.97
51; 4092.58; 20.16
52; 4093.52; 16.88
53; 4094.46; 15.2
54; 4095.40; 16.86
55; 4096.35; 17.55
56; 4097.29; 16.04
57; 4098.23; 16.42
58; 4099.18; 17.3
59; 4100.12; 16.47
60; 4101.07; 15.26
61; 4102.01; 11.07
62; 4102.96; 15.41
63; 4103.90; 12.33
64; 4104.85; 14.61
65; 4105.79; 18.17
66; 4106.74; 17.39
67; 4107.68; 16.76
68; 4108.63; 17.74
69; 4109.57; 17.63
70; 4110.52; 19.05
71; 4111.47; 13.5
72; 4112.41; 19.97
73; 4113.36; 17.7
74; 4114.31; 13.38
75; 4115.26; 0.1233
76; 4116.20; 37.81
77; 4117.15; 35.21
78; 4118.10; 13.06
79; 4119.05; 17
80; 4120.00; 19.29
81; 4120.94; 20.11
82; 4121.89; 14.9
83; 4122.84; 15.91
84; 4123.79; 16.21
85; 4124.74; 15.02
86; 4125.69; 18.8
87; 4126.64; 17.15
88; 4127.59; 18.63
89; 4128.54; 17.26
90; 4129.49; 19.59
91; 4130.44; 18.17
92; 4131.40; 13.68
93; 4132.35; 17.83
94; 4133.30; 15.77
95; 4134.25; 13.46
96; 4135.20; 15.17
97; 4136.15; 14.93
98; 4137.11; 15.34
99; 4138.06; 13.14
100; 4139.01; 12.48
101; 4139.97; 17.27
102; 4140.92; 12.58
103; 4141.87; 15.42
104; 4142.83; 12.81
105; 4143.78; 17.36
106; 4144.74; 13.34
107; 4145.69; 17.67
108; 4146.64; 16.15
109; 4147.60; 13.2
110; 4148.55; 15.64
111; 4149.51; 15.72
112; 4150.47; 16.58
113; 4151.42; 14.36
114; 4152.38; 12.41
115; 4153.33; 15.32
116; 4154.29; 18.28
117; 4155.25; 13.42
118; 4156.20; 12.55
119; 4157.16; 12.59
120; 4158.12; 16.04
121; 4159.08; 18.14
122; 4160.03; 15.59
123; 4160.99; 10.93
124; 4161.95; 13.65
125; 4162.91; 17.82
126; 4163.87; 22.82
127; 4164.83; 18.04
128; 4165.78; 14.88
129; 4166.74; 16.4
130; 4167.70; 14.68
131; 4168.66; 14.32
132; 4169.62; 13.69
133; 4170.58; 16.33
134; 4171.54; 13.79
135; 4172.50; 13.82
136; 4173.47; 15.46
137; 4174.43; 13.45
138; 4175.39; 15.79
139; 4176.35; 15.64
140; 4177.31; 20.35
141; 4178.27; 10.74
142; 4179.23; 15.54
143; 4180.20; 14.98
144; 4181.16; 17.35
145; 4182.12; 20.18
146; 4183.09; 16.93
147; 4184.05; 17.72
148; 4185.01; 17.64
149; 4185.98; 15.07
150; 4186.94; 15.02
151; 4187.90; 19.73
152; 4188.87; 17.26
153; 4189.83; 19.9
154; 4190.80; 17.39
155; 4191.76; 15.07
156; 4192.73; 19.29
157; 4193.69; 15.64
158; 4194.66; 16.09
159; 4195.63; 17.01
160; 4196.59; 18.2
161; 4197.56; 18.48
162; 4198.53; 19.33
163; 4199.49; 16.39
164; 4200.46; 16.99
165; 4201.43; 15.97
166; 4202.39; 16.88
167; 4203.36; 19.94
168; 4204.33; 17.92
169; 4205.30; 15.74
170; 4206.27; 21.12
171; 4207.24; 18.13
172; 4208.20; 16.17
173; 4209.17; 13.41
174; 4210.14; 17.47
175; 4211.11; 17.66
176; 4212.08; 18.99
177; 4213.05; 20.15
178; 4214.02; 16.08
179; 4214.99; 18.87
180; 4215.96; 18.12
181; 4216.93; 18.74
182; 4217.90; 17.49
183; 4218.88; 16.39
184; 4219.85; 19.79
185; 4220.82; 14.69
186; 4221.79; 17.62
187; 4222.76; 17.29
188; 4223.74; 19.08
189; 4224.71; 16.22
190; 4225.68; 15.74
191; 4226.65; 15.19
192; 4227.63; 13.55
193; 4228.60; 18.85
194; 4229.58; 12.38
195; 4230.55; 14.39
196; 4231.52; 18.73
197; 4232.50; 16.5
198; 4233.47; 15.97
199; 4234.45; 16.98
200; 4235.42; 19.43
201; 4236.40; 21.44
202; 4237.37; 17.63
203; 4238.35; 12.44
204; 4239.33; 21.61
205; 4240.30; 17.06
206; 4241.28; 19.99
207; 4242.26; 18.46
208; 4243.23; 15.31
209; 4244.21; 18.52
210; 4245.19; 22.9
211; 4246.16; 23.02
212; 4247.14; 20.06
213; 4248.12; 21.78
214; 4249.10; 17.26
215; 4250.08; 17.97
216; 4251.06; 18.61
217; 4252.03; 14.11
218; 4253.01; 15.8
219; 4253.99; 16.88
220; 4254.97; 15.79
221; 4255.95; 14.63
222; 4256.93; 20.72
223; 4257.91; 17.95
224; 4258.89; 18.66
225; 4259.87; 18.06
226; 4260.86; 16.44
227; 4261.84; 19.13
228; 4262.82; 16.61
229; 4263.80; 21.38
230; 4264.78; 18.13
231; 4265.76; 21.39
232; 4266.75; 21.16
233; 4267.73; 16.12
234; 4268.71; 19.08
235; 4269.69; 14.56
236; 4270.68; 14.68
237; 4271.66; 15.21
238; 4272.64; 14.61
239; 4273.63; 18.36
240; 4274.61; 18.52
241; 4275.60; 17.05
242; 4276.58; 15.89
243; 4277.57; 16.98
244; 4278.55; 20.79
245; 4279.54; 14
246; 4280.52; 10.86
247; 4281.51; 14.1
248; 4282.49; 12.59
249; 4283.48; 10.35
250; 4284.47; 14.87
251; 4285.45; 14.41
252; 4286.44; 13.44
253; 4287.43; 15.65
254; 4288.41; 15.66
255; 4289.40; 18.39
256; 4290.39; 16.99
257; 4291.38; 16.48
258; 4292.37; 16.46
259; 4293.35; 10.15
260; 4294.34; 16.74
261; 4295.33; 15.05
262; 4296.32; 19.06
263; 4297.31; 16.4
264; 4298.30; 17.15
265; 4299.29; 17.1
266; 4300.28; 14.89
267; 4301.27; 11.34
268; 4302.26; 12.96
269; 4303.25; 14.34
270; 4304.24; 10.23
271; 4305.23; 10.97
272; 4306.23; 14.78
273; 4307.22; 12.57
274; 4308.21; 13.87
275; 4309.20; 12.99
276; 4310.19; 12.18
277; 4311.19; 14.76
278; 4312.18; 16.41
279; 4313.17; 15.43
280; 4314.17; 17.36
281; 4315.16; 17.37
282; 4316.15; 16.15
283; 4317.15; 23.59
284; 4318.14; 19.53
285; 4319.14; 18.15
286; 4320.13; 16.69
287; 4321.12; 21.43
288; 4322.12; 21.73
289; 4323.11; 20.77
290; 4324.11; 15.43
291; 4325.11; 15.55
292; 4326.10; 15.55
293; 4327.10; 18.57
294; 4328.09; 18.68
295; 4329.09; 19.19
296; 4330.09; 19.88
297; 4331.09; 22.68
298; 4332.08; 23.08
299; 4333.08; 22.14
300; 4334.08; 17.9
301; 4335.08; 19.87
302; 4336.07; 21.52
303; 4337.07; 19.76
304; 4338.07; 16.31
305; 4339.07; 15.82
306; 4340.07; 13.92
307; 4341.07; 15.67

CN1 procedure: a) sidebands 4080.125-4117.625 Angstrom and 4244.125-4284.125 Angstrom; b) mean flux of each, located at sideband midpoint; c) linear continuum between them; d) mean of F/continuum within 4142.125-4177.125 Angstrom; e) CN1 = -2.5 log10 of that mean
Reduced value 0.14 mag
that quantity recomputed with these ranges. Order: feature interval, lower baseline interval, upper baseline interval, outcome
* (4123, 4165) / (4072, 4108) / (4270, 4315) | 0.020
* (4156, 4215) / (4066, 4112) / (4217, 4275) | 0.034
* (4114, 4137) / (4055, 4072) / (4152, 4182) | -0.118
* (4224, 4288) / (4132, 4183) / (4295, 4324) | -0.083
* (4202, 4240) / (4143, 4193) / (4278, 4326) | -0.102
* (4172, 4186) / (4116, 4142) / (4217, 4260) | 0.090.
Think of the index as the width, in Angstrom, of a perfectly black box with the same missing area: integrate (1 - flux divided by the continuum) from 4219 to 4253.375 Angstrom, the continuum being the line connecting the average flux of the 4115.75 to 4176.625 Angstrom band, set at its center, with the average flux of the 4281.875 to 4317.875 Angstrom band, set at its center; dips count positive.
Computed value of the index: -4.6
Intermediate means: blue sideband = 16.2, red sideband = 15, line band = 17.6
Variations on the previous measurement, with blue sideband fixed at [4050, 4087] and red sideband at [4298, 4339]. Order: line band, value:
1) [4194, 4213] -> -0.82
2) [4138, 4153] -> 1.65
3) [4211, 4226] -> -0.78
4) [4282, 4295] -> 1.70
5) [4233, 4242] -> -0.64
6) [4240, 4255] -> -1.36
